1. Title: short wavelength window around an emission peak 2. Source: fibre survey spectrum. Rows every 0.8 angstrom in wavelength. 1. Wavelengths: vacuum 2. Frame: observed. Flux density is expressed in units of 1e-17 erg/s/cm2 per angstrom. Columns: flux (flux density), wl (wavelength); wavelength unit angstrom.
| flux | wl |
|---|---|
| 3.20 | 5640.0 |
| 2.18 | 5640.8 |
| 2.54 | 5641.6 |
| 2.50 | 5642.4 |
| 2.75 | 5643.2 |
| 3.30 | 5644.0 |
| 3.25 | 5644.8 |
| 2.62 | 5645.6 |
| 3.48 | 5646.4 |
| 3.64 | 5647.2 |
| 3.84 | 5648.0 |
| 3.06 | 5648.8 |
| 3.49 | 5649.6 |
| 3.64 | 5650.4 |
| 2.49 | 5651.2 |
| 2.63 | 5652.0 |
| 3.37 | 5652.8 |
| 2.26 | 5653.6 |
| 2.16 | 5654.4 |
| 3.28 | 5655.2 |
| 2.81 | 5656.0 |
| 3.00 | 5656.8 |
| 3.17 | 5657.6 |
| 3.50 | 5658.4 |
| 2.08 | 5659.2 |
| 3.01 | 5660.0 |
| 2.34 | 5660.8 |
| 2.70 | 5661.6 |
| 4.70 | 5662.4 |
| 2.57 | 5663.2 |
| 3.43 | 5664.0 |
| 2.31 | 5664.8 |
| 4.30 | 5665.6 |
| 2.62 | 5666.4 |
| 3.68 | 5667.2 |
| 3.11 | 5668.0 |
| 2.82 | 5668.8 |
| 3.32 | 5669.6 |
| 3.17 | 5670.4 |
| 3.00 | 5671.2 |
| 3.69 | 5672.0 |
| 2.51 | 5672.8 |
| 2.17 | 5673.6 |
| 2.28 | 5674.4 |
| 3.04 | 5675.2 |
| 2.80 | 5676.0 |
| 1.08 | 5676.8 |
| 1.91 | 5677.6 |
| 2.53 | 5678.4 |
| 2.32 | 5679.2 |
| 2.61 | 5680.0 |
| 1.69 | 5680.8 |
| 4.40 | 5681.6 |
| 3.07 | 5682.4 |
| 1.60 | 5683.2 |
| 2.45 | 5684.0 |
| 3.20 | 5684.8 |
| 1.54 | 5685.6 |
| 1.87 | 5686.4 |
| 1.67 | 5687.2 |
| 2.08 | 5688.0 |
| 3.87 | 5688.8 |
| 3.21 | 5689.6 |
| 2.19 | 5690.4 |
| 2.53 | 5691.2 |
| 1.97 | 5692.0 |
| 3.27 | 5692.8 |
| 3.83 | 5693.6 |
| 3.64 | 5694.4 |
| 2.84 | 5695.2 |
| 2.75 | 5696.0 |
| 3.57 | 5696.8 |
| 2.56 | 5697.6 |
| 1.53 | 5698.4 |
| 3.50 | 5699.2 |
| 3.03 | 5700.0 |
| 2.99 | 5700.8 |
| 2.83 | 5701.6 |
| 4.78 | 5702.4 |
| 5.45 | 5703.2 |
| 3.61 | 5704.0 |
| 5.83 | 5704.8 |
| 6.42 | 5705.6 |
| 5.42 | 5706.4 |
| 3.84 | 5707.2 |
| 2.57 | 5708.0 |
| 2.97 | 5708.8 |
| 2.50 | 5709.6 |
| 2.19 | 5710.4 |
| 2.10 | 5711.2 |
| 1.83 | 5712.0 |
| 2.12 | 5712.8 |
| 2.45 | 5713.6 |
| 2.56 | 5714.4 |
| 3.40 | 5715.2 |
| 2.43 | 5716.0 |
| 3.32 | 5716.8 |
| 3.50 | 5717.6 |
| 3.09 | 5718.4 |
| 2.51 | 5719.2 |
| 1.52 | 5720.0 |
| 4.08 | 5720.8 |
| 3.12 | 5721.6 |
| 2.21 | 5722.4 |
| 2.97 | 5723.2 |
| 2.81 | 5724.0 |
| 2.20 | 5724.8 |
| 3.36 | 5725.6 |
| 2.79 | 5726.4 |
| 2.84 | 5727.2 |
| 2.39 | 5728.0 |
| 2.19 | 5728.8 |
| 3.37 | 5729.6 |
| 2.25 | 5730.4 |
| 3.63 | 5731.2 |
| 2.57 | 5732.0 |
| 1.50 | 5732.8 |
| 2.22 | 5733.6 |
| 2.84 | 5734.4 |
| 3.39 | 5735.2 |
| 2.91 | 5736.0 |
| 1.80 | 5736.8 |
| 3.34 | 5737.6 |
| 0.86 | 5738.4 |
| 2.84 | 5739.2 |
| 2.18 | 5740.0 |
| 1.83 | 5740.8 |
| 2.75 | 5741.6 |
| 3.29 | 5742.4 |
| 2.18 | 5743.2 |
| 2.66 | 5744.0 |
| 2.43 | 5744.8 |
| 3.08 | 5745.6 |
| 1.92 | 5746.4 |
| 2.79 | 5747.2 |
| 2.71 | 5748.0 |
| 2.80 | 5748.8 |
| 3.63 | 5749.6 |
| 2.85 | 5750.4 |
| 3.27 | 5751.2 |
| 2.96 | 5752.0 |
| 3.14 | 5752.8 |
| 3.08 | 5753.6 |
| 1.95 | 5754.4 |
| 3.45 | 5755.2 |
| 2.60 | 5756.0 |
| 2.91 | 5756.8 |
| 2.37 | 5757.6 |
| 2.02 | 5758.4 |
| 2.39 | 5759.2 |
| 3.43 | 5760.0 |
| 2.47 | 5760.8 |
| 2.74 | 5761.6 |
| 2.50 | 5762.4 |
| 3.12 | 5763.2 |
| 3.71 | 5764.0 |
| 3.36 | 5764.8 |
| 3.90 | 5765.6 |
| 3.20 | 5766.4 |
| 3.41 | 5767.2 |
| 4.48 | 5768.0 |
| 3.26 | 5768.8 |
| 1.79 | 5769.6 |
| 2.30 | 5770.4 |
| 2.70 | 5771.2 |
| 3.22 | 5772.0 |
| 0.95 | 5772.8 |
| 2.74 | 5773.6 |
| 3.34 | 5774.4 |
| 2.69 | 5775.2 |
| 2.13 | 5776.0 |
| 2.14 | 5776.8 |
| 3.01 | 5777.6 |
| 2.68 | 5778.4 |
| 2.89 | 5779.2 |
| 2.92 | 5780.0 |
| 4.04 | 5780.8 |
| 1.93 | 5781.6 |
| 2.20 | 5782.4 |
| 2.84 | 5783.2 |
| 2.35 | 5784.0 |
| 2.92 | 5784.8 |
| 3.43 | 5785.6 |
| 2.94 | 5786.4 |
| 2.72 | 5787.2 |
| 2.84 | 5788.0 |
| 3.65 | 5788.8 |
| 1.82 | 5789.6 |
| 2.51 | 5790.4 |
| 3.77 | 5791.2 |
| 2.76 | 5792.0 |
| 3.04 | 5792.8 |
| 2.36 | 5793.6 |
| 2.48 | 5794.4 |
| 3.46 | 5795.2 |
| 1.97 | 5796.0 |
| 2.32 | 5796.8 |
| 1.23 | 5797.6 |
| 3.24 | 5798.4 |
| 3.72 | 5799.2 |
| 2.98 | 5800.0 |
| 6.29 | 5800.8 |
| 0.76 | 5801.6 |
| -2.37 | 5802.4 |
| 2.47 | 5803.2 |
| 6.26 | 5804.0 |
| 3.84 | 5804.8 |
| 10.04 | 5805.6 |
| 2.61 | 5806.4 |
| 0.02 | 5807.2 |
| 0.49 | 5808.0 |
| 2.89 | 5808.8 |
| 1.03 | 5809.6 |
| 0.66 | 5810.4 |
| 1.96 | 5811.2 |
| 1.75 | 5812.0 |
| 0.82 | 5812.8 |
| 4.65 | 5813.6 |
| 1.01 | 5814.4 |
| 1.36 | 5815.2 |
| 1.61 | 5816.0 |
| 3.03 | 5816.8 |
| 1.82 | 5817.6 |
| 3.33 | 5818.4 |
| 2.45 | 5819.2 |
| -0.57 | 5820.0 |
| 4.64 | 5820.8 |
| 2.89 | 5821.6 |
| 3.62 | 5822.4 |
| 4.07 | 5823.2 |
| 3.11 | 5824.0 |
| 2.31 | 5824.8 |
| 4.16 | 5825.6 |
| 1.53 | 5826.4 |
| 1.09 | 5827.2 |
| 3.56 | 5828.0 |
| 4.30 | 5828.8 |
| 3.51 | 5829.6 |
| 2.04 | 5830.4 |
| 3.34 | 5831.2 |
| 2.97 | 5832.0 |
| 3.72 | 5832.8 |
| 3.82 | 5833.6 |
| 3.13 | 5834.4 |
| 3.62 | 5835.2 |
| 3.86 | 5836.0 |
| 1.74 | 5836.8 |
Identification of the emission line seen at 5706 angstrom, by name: [O III]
